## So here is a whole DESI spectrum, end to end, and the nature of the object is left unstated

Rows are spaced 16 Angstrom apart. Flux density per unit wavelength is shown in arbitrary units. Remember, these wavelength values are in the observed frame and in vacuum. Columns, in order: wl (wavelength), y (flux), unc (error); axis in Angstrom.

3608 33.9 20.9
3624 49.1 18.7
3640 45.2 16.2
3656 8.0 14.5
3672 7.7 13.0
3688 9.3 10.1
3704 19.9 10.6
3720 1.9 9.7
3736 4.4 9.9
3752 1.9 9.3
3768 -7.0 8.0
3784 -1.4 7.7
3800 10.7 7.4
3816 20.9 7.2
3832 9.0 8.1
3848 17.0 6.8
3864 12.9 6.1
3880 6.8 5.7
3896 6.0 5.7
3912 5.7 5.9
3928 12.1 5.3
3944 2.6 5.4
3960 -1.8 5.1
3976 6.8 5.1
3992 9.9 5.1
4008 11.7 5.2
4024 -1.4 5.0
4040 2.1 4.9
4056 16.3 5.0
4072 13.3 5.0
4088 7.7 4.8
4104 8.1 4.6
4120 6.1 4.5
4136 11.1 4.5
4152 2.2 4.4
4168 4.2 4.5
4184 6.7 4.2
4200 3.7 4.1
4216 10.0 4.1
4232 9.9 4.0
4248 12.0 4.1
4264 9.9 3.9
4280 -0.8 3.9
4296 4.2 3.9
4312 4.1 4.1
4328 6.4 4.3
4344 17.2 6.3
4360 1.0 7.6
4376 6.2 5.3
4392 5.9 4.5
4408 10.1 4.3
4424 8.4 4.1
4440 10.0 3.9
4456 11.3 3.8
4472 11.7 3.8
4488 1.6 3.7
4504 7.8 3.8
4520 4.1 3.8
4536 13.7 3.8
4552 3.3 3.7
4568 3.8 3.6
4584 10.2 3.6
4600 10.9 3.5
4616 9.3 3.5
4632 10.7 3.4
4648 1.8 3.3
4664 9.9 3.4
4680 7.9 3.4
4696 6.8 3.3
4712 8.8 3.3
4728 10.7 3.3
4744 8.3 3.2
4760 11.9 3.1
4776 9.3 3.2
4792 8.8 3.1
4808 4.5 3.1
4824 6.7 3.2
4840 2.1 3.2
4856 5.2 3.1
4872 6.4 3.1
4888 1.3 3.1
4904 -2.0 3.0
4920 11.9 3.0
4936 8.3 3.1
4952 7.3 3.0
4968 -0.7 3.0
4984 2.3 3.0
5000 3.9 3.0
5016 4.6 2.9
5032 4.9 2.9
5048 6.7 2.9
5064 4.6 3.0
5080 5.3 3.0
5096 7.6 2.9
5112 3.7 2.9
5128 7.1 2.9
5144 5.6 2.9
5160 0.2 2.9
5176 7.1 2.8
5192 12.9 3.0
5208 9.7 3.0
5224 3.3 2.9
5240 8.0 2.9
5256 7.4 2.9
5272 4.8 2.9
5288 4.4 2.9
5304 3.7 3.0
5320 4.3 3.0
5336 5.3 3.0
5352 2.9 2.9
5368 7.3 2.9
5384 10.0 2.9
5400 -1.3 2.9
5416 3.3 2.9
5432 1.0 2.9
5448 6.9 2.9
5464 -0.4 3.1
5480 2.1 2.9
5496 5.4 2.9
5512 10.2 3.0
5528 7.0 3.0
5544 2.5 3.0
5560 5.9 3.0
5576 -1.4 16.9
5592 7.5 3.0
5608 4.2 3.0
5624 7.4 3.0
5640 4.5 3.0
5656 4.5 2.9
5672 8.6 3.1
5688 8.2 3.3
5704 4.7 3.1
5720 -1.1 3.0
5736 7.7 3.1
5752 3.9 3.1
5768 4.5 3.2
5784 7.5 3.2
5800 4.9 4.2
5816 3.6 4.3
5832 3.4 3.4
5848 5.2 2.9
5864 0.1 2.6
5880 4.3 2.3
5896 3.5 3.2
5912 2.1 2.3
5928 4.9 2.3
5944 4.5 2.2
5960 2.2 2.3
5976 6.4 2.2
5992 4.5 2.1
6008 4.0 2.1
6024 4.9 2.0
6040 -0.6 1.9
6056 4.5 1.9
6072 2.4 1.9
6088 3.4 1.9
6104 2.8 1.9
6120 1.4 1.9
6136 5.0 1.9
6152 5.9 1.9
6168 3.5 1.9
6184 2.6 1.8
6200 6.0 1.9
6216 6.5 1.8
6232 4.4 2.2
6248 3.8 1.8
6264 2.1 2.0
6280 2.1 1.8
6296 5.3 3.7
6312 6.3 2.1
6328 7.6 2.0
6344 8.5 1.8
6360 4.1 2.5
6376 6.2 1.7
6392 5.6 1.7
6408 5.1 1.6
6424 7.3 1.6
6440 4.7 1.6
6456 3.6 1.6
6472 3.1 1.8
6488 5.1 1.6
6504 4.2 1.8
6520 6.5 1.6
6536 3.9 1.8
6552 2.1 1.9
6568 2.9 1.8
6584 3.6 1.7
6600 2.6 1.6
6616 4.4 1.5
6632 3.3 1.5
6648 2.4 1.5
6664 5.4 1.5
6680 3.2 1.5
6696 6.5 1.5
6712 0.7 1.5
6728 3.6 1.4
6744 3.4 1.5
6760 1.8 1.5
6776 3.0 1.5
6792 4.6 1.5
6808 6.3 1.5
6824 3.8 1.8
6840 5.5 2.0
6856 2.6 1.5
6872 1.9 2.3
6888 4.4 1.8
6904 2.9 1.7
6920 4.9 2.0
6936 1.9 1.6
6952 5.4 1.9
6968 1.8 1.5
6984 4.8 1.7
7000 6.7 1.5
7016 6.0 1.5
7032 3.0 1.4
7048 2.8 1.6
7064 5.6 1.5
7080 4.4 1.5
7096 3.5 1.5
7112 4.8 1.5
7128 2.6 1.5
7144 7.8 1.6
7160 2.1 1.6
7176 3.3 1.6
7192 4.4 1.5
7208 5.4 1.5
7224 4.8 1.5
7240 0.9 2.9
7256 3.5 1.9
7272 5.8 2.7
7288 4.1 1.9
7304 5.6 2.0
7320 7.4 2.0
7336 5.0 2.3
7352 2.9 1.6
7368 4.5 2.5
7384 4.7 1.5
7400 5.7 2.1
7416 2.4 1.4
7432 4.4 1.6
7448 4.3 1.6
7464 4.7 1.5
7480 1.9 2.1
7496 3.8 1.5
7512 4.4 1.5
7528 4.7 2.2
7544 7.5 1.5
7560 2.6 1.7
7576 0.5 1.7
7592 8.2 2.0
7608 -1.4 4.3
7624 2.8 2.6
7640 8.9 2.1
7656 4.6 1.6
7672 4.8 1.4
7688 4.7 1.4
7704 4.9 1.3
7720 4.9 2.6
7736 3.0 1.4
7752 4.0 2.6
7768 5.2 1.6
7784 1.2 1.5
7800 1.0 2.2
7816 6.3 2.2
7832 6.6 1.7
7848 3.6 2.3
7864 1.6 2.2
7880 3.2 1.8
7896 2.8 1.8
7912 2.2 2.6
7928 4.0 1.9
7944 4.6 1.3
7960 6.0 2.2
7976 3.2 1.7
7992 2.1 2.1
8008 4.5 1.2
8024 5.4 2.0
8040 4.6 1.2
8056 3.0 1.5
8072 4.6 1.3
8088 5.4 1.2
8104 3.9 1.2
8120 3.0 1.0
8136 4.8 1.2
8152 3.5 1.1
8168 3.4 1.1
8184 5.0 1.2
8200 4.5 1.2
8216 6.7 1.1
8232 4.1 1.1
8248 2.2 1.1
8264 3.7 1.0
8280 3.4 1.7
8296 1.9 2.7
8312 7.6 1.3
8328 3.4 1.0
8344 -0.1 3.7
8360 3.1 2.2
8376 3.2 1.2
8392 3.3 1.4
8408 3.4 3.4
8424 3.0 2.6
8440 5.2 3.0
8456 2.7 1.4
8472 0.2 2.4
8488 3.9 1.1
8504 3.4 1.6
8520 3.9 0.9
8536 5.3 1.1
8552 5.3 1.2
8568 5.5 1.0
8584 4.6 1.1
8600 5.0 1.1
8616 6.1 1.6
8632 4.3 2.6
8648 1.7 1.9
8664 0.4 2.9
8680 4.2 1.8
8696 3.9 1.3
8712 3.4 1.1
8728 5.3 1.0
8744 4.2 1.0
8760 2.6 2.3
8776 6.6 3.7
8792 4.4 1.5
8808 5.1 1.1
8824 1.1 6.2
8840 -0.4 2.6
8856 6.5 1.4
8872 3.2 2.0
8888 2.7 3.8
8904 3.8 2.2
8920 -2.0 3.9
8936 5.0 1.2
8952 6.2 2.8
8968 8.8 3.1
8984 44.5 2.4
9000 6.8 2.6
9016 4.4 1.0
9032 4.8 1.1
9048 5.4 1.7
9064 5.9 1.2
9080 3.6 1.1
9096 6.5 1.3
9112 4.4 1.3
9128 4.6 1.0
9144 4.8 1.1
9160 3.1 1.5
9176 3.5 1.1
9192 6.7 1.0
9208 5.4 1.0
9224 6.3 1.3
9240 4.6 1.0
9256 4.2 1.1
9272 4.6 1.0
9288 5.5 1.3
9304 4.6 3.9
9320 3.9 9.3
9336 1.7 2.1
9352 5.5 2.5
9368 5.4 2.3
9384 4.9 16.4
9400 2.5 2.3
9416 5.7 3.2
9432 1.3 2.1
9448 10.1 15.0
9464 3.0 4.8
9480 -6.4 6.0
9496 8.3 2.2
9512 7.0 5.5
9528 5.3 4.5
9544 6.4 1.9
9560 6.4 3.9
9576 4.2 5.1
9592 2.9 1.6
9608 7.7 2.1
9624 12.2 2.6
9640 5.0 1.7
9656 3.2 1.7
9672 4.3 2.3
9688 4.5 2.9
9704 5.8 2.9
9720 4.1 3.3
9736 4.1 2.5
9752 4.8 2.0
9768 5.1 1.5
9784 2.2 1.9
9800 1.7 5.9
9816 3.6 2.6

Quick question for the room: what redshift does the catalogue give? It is 1.41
